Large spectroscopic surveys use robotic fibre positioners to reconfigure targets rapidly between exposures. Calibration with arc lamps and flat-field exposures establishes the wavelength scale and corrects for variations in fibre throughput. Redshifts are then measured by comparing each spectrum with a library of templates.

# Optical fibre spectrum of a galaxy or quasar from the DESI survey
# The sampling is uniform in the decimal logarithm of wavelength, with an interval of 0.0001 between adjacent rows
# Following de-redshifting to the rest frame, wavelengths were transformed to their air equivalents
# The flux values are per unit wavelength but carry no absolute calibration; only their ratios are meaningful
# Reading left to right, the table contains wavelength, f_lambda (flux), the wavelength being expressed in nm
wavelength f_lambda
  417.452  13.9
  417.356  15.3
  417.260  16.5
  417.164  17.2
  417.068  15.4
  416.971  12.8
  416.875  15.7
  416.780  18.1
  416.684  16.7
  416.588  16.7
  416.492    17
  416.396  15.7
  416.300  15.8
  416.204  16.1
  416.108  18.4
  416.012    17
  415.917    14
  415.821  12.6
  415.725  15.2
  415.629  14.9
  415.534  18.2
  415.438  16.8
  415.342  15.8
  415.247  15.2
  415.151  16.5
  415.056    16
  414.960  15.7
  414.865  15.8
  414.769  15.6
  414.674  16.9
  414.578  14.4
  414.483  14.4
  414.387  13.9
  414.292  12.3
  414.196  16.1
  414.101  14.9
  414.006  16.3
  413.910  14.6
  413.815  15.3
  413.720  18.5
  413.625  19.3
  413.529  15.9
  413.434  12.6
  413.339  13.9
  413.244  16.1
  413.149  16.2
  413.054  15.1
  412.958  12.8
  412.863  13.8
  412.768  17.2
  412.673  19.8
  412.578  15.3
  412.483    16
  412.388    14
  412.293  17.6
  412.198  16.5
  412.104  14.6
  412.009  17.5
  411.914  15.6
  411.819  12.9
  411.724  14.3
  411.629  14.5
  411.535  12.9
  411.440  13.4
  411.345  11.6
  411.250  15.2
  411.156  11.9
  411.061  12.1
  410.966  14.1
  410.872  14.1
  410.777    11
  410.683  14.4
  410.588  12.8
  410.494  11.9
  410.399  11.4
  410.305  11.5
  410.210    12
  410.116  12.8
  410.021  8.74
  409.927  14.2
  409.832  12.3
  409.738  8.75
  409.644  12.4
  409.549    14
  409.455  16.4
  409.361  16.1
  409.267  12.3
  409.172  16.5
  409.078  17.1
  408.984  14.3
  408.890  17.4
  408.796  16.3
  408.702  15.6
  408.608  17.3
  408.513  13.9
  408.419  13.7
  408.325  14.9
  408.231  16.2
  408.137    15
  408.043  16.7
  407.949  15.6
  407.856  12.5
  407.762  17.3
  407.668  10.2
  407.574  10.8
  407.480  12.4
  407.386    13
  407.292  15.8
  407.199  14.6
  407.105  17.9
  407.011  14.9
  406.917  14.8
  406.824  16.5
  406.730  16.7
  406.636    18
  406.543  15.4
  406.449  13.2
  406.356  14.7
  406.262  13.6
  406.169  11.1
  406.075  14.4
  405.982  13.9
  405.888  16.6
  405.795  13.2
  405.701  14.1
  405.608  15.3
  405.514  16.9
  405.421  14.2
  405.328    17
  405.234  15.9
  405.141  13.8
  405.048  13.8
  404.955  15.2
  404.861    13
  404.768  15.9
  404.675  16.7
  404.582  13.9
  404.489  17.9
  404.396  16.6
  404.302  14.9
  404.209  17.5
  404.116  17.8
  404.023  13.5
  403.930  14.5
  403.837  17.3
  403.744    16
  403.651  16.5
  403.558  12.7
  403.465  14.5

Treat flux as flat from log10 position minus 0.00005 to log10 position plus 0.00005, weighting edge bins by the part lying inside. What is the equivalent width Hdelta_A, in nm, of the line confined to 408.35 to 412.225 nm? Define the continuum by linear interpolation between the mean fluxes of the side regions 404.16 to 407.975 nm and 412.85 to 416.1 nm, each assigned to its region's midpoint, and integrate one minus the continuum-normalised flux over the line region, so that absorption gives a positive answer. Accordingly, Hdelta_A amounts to 0.34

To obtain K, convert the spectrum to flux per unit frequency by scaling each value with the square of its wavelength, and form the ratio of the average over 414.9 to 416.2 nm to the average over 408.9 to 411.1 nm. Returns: 1.2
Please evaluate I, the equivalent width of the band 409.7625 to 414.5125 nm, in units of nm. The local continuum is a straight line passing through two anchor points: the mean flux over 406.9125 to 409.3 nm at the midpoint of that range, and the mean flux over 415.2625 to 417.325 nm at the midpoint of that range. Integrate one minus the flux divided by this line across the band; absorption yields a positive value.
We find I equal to 0.36 nm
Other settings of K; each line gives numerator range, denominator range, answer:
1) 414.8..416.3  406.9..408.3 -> 1.14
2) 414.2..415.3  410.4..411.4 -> 1.21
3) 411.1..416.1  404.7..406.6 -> 1.09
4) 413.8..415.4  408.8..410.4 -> 1.16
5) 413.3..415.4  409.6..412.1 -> 1.22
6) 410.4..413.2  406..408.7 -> 1.00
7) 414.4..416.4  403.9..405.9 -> 1.08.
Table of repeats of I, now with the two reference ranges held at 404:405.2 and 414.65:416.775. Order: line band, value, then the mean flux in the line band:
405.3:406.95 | 0.06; 15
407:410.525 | 0.36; 14.1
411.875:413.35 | 0.01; 15.8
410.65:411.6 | 0.16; 13.1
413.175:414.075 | 0.01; 15.8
